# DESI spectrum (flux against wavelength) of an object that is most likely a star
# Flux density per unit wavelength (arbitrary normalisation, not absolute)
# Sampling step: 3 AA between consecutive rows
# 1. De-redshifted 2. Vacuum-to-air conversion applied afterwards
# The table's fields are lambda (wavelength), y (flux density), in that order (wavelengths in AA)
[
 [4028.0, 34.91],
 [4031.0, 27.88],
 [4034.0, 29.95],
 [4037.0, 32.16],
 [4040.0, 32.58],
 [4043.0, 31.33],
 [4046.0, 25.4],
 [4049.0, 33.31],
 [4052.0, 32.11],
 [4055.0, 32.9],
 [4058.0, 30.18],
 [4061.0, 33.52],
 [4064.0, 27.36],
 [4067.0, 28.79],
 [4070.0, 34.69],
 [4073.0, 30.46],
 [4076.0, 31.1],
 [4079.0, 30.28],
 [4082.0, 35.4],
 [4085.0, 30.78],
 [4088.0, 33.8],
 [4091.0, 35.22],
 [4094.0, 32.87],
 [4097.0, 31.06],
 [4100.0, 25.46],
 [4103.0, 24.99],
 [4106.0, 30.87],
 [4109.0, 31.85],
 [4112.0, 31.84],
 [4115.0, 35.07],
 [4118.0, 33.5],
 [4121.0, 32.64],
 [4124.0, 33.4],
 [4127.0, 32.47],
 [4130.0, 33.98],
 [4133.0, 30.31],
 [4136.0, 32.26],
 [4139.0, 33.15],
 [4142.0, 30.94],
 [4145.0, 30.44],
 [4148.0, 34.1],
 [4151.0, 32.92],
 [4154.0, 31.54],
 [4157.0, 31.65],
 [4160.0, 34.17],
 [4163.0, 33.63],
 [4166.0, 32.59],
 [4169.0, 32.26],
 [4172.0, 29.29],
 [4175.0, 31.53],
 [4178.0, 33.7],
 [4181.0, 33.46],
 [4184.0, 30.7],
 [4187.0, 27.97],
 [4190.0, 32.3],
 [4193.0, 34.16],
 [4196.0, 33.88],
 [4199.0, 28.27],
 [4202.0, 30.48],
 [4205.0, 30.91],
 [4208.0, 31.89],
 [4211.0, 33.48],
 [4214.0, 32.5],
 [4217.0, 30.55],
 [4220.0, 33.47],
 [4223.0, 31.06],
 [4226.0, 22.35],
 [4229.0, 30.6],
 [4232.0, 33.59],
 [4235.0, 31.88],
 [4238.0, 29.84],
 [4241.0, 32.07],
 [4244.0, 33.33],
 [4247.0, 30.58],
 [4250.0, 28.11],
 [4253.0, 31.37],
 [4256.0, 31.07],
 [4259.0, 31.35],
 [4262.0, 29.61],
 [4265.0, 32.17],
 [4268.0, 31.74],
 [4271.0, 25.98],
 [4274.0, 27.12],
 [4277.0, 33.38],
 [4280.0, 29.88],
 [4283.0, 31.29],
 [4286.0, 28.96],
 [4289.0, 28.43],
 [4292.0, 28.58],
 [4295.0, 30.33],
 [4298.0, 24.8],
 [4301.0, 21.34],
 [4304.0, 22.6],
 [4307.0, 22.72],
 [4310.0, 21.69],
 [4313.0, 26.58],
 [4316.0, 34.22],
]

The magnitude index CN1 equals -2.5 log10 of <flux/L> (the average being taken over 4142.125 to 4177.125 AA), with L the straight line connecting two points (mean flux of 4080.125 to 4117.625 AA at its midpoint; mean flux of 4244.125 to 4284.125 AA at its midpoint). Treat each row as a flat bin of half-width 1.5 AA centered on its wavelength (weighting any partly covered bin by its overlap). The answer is -0.03 mag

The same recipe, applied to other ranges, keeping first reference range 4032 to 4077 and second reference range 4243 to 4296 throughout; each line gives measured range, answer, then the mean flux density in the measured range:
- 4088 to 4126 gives -0.030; 31.7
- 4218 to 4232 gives 0.017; 29.9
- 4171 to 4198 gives -0.048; 31.9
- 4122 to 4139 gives -0.063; 32.5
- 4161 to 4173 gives -0.055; 32.1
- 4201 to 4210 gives -0.030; 31.3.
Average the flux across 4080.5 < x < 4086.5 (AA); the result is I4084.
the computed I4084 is 33.1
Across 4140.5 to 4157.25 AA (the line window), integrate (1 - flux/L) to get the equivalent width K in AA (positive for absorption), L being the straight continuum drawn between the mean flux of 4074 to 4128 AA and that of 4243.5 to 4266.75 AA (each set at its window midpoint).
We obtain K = -0.2 AA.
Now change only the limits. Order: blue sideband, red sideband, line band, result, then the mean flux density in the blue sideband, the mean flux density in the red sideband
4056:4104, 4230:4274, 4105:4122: -0.9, 31.1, 30.8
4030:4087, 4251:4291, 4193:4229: -0.6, 31.1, 30.1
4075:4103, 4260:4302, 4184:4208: -0.9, 31.4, 28.9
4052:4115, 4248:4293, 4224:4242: 0.1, 31.3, 30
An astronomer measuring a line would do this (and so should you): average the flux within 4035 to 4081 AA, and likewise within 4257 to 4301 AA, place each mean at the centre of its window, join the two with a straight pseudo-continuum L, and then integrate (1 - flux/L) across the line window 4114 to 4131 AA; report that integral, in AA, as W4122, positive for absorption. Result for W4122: -1.60 AA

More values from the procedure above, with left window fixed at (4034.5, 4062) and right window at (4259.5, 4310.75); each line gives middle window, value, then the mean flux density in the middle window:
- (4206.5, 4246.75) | -3.6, 31.3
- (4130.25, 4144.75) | -0.8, 31.8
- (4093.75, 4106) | 0.9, 28.4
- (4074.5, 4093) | -1.1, 32.8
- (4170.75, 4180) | -0.7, 31.7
